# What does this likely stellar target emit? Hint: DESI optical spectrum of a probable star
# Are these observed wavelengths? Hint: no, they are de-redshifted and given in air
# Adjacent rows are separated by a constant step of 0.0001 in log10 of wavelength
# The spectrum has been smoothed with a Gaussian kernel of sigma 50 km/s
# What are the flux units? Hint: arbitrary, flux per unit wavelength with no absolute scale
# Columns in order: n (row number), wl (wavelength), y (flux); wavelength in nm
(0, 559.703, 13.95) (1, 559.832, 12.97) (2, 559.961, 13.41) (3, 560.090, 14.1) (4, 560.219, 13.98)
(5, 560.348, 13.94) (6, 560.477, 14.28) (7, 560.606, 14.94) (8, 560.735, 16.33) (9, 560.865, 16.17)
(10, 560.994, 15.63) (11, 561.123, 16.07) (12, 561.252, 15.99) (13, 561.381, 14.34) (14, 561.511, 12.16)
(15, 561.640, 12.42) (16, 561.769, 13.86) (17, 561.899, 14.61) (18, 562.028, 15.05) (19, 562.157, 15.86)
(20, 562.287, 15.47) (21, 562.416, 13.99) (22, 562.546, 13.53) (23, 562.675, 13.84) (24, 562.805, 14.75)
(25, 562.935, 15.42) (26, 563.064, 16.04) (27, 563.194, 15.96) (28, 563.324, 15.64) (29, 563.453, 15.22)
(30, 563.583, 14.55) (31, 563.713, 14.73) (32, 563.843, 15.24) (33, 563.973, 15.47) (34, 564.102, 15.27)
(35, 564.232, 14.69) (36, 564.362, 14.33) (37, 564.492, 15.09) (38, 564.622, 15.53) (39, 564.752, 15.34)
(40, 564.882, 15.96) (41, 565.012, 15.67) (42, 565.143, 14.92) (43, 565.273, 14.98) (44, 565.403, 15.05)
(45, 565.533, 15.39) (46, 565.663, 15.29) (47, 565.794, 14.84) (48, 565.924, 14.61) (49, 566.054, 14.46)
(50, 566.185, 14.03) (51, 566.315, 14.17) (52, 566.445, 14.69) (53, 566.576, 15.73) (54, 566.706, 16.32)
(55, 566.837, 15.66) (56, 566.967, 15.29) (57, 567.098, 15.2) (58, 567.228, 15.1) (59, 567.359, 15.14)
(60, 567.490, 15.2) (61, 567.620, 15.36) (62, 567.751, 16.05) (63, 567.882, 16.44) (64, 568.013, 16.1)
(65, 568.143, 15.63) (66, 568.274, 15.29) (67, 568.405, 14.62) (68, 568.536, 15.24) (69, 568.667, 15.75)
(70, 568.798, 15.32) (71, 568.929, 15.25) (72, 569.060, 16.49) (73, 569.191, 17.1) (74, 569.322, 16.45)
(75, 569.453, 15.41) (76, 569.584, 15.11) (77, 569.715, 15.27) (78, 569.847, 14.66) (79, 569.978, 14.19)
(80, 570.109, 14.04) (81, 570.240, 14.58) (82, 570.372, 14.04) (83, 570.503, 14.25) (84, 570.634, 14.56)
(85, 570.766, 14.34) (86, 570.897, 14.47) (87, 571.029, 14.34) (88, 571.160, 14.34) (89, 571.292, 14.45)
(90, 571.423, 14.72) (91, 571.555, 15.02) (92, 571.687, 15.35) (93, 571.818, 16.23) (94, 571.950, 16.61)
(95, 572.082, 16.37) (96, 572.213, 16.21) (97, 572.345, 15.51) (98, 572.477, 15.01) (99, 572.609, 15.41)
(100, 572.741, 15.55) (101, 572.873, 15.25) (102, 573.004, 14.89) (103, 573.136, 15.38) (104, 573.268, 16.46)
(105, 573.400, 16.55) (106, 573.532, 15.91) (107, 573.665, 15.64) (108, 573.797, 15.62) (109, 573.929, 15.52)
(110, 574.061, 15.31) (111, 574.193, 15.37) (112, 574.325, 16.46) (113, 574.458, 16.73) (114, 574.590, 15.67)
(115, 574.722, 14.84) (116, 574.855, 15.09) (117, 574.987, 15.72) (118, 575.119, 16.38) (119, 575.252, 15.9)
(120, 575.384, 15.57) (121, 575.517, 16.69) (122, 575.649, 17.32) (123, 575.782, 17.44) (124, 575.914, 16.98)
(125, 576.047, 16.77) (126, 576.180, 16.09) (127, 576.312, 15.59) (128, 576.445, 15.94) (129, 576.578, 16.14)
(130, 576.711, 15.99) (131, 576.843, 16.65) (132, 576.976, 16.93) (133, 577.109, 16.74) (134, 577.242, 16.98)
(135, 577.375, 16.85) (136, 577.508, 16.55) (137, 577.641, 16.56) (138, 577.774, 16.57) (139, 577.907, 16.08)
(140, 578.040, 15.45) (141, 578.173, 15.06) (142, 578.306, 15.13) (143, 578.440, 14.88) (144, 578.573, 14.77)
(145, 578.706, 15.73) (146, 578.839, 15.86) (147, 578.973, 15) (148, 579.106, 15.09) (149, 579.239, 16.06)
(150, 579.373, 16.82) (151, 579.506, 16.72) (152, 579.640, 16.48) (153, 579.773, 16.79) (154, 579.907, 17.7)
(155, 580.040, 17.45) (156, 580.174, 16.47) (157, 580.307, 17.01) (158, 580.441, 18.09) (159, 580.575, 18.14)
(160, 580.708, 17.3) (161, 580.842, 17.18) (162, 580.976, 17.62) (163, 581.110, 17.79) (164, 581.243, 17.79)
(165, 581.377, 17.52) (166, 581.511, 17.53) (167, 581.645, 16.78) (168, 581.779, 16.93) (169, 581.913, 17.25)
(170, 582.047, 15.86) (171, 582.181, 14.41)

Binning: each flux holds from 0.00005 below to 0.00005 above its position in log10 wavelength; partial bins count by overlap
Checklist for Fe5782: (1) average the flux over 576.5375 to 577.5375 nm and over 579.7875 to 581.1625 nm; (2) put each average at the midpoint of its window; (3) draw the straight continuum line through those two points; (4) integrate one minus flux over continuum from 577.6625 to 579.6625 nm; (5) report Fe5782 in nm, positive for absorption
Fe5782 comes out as 0.15 nm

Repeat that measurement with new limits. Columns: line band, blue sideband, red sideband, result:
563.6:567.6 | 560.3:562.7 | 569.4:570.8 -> -0.13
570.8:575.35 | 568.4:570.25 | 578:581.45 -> 0.07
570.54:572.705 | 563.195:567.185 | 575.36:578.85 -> 0.07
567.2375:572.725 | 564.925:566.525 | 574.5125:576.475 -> 0.05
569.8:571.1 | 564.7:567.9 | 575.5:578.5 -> 0.11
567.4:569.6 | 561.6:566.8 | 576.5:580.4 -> -0.05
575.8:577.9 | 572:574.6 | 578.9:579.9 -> -0.06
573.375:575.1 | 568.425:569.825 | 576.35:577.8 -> 0.05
